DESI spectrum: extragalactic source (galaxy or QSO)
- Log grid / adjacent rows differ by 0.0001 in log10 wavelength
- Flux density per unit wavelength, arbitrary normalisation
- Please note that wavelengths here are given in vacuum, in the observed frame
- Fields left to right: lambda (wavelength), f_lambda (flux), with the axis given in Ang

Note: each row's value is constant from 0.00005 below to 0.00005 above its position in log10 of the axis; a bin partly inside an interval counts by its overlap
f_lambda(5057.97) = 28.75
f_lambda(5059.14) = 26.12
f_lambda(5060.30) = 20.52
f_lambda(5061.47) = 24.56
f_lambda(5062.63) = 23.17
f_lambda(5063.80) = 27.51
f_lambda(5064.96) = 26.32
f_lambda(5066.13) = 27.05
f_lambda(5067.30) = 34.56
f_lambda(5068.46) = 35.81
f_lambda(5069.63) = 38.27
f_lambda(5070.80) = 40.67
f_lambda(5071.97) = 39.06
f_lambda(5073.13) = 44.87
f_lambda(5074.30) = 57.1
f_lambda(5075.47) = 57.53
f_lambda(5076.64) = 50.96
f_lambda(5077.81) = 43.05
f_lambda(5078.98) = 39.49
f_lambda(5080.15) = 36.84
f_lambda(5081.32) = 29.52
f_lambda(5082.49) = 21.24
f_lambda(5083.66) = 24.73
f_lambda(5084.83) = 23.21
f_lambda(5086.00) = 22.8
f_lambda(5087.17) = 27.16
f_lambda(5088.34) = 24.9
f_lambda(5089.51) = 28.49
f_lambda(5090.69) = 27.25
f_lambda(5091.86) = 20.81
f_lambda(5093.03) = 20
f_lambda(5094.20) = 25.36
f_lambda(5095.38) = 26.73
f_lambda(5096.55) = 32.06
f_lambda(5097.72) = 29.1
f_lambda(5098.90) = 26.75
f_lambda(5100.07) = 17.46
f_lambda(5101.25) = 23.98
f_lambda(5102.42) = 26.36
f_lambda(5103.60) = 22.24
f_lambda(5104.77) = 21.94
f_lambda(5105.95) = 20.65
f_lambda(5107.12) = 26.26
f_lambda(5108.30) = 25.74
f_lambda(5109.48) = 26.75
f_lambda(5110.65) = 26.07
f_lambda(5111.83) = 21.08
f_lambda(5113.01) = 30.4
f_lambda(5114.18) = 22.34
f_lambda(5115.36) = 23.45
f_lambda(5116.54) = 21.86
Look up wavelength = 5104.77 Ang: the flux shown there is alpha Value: 21.94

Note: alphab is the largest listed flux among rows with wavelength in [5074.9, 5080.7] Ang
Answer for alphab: 57.53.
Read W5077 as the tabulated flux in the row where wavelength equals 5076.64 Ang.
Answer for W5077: 50.96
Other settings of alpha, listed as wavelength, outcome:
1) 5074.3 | 57.1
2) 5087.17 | 27.16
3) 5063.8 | 27.51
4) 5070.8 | 40.67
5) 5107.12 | 26.26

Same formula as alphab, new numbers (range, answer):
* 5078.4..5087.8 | 39.49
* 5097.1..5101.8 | 29.1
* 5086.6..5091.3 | 28.49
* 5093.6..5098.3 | 32.06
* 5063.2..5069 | 35.81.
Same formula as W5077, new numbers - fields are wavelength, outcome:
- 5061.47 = 24.56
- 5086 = 22.8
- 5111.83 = 21.08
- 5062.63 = 23.17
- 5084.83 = 23.21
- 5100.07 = 17.46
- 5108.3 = 25.74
